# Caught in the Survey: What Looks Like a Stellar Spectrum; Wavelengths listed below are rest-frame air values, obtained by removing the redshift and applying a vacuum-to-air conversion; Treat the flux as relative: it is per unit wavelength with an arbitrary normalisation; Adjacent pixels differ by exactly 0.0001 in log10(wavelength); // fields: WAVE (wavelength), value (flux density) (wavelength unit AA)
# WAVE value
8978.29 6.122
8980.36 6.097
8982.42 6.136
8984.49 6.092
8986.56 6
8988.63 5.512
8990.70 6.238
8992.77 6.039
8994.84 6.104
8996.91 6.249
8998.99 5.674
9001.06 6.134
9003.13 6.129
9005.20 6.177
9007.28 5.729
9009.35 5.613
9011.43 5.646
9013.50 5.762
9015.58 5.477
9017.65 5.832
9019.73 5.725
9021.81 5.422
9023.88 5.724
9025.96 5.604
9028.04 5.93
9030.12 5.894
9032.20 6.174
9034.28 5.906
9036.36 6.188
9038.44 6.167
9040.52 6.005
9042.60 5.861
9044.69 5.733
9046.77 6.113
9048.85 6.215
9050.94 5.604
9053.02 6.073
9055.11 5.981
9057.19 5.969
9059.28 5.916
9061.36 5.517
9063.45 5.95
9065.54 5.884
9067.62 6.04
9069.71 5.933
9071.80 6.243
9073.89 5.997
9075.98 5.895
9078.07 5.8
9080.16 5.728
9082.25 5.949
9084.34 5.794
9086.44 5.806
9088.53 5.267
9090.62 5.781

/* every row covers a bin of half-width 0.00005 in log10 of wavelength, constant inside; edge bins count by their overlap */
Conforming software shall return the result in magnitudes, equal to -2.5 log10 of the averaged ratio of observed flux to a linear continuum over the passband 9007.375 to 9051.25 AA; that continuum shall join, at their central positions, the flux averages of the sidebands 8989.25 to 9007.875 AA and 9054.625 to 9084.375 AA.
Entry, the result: 0.027 mag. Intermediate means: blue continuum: 6.05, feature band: 5.84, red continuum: 5.91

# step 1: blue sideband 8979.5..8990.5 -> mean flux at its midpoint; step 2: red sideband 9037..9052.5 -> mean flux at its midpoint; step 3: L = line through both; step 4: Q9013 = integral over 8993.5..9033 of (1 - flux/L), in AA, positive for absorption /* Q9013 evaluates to 0.9 AA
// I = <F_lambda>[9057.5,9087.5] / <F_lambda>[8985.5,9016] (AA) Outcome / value 1.0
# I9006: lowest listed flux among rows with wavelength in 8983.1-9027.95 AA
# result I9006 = 5.422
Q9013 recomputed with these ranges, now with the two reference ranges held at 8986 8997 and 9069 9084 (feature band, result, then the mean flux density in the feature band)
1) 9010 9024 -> 0.8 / 5.65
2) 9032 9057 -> -0.2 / 6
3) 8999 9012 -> 0.2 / 5.9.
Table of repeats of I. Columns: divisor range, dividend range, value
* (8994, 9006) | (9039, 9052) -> 0.98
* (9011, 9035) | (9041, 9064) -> 1.02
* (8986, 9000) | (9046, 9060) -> 1.00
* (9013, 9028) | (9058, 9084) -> 1.04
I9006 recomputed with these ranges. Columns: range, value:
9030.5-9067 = 5.517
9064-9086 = 5.728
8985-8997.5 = 5.512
